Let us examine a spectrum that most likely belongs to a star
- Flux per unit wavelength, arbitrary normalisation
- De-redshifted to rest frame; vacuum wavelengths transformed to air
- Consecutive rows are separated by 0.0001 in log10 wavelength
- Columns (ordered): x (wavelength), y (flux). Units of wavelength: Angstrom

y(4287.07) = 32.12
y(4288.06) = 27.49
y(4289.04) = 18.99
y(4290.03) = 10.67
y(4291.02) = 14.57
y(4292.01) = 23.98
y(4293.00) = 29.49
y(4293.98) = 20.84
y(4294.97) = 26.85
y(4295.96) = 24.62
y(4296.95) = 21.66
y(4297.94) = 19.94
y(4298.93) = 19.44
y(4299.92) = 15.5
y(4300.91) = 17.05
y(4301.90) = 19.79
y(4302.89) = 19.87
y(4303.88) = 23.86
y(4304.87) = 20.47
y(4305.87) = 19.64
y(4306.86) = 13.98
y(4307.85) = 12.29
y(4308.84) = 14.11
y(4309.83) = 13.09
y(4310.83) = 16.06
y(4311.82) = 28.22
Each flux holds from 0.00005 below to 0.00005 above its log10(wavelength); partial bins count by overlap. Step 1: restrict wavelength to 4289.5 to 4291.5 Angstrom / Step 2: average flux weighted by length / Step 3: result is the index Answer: 12.7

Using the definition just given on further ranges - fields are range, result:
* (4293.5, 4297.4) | 23.5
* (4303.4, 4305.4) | 22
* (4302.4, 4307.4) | 19.5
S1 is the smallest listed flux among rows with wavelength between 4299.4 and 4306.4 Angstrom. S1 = 15.5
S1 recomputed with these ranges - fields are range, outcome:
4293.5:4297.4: 20.84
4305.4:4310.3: 12.29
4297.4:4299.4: 19.44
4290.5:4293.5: 14.57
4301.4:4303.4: 19.79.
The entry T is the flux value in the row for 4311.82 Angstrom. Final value 28.22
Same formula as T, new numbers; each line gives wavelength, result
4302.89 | 19.87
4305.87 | 19.64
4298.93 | 19.44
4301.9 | 19.79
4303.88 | 23.86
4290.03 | 10.67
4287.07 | 32.12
